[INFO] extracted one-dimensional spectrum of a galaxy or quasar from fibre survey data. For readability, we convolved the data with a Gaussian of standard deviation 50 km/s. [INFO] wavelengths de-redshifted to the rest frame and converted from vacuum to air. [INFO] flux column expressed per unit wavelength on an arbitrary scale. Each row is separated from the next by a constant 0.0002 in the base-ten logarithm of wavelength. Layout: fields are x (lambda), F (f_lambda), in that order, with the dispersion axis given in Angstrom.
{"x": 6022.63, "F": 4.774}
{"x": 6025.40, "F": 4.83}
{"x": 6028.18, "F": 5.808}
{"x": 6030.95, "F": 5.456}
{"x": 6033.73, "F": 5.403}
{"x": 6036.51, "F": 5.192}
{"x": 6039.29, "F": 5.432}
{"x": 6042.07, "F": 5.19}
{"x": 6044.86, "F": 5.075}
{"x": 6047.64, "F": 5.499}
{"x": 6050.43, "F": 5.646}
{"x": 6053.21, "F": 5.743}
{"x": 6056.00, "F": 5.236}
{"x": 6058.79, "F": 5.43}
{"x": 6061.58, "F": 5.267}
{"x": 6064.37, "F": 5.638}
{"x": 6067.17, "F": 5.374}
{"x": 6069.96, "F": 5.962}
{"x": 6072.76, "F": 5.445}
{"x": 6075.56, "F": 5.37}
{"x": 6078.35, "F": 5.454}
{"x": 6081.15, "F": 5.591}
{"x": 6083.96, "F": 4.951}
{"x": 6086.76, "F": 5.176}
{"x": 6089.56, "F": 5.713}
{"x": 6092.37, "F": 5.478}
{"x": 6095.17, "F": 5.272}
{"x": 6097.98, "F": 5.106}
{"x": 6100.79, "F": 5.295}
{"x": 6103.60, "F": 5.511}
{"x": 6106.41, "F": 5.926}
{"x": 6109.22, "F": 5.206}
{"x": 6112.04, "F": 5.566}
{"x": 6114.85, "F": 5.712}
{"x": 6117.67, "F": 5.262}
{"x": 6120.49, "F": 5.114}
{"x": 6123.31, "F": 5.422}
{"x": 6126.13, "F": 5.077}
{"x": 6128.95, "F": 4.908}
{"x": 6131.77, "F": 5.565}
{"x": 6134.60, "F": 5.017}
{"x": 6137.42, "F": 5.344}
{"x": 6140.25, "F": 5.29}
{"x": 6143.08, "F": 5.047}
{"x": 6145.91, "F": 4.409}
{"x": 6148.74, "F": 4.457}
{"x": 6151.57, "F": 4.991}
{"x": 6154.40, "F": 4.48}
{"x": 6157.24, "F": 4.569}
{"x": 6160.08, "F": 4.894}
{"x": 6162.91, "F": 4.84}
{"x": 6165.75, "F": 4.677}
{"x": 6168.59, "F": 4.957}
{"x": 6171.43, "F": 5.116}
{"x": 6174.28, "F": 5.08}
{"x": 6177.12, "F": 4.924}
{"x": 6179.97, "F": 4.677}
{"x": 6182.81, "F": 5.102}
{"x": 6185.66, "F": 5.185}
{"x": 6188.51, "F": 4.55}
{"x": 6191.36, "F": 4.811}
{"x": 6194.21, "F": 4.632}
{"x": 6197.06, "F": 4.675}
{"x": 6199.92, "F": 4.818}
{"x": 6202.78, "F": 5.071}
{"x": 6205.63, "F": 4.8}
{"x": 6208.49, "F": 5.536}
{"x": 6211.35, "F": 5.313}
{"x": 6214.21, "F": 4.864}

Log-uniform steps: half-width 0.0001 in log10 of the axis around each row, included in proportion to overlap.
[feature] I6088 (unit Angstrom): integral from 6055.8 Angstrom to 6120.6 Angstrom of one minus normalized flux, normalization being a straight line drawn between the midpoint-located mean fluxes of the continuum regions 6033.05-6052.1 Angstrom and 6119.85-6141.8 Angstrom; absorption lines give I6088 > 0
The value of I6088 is -1.8 Angstrom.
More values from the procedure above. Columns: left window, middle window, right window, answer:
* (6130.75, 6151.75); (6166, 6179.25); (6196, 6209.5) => 0.0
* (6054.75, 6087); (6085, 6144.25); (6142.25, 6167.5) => -3.4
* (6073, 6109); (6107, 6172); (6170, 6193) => 1.3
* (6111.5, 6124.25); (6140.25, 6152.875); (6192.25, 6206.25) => 1.0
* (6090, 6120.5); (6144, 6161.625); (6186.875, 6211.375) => 1.7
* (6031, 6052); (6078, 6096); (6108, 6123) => 0.0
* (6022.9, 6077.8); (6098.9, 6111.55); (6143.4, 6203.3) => -0.8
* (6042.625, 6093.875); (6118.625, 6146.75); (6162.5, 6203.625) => -0.1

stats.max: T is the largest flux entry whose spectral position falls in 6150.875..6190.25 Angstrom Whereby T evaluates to 5.185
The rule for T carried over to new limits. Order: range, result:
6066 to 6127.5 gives 5.962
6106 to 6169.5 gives 5.926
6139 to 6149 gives 5.29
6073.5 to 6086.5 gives 5.591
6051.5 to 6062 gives 5.743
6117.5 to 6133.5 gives 5.565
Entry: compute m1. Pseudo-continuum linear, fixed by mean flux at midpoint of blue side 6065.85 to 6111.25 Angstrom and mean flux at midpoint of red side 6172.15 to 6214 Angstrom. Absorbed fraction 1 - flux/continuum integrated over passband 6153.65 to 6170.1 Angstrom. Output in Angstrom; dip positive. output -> 1.09 Angstrom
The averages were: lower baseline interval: 5.43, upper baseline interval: 4.94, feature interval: 4.75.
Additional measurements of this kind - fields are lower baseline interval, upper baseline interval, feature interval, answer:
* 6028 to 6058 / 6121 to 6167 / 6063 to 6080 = -0.85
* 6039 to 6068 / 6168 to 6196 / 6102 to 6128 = -1.23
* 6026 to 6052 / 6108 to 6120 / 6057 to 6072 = -0.34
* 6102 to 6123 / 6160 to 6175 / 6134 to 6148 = 0.52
